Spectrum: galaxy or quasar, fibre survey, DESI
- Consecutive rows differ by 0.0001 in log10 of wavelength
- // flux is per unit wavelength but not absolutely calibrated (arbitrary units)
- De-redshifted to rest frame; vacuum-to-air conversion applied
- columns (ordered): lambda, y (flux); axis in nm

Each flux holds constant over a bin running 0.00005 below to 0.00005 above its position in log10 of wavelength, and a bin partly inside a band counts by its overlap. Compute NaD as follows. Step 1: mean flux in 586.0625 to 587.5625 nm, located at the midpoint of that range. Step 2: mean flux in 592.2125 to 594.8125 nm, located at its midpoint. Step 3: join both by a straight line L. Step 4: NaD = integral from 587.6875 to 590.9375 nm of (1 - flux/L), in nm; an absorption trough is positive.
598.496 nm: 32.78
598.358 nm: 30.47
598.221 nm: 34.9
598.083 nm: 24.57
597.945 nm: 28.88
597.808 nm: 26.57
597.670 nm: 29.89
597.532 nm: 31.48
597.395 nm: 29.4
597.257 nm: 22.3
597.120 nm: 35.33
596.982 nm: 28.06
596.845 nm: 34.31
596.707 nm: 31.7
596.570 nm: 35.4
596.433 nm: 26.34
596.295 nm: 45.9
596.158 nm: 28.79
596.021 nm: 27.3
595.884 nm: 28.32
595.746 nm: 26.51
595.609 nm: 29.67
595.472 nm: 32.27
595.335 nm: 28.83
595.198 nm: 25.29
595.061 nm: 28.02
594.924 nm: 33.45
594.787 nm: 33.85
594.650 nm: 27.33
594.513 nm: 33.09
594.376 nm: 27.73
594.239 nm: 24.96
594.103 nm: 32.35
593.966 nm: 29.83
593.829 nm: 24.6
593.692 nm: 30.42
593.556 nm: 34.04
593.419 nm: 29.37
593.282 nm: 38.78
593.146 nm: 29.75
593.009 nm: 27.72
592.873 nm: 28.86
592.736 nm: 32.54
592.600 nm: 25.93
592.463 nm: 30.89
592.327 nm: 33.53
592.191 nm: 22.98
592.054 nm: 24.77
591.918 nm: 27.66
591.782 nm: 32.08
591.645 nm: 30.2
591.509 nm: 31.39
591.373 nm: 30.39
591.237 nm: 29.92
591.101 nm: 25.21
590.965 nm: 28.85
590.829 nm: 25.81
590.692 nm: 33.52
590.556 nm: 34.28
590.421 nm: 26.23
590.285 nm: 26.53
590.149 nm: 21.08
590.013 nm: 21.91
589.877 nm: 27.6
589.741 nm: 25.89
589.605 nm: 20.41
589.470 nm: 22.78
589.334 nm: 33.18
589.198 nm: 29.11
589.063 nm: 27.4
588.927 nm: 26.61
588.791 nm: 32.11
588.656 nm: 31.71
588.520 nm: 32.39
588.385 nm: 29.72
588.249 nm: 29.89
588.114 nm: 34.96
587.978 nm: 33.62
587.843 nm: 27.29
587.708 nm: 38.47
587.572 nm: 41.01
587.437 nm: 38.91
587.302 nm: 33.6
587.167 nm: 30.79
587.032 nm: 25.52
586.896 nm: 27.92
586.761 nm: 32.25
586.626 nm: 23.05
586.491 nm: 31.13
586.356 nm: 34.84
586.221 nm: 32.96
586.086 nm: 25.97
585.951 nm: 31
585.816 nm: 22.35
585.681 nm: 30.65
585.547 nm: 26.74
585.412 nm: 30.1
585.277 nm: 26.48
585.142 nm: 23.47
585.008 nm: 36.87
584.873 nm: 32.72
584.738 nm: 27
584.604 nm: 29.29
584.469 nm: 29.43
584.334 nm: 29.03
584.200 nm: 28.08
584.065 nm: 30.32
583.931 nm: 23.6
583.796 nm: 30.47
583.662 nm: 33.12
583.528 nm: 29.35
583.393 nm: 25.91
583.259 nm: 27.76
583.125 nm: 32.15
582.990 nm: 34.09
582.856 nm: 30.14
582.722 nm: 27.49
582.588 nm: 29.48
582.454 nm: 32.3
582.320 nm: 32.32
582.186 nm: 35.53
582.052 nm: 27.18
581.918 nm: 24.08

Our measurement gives 0.22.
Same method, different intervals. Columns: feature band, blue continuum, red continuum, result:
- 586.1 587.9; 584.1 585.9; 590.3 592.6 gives -0.199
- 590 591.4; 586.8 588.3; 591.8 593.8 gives 0.147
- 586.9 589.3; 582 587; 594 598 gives -0.175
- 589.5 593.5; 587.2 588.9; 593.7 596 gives 0.357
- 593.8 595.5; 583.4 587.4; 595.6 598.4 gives 0.039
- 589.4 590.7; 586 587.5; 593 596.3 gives 0.201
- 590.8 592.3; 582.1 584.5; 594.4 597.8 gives 0.097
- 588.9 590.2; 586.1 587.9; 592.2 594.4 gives 0.231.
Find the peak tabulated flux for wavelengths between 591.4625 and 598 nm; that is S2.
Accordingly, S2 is 45.9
